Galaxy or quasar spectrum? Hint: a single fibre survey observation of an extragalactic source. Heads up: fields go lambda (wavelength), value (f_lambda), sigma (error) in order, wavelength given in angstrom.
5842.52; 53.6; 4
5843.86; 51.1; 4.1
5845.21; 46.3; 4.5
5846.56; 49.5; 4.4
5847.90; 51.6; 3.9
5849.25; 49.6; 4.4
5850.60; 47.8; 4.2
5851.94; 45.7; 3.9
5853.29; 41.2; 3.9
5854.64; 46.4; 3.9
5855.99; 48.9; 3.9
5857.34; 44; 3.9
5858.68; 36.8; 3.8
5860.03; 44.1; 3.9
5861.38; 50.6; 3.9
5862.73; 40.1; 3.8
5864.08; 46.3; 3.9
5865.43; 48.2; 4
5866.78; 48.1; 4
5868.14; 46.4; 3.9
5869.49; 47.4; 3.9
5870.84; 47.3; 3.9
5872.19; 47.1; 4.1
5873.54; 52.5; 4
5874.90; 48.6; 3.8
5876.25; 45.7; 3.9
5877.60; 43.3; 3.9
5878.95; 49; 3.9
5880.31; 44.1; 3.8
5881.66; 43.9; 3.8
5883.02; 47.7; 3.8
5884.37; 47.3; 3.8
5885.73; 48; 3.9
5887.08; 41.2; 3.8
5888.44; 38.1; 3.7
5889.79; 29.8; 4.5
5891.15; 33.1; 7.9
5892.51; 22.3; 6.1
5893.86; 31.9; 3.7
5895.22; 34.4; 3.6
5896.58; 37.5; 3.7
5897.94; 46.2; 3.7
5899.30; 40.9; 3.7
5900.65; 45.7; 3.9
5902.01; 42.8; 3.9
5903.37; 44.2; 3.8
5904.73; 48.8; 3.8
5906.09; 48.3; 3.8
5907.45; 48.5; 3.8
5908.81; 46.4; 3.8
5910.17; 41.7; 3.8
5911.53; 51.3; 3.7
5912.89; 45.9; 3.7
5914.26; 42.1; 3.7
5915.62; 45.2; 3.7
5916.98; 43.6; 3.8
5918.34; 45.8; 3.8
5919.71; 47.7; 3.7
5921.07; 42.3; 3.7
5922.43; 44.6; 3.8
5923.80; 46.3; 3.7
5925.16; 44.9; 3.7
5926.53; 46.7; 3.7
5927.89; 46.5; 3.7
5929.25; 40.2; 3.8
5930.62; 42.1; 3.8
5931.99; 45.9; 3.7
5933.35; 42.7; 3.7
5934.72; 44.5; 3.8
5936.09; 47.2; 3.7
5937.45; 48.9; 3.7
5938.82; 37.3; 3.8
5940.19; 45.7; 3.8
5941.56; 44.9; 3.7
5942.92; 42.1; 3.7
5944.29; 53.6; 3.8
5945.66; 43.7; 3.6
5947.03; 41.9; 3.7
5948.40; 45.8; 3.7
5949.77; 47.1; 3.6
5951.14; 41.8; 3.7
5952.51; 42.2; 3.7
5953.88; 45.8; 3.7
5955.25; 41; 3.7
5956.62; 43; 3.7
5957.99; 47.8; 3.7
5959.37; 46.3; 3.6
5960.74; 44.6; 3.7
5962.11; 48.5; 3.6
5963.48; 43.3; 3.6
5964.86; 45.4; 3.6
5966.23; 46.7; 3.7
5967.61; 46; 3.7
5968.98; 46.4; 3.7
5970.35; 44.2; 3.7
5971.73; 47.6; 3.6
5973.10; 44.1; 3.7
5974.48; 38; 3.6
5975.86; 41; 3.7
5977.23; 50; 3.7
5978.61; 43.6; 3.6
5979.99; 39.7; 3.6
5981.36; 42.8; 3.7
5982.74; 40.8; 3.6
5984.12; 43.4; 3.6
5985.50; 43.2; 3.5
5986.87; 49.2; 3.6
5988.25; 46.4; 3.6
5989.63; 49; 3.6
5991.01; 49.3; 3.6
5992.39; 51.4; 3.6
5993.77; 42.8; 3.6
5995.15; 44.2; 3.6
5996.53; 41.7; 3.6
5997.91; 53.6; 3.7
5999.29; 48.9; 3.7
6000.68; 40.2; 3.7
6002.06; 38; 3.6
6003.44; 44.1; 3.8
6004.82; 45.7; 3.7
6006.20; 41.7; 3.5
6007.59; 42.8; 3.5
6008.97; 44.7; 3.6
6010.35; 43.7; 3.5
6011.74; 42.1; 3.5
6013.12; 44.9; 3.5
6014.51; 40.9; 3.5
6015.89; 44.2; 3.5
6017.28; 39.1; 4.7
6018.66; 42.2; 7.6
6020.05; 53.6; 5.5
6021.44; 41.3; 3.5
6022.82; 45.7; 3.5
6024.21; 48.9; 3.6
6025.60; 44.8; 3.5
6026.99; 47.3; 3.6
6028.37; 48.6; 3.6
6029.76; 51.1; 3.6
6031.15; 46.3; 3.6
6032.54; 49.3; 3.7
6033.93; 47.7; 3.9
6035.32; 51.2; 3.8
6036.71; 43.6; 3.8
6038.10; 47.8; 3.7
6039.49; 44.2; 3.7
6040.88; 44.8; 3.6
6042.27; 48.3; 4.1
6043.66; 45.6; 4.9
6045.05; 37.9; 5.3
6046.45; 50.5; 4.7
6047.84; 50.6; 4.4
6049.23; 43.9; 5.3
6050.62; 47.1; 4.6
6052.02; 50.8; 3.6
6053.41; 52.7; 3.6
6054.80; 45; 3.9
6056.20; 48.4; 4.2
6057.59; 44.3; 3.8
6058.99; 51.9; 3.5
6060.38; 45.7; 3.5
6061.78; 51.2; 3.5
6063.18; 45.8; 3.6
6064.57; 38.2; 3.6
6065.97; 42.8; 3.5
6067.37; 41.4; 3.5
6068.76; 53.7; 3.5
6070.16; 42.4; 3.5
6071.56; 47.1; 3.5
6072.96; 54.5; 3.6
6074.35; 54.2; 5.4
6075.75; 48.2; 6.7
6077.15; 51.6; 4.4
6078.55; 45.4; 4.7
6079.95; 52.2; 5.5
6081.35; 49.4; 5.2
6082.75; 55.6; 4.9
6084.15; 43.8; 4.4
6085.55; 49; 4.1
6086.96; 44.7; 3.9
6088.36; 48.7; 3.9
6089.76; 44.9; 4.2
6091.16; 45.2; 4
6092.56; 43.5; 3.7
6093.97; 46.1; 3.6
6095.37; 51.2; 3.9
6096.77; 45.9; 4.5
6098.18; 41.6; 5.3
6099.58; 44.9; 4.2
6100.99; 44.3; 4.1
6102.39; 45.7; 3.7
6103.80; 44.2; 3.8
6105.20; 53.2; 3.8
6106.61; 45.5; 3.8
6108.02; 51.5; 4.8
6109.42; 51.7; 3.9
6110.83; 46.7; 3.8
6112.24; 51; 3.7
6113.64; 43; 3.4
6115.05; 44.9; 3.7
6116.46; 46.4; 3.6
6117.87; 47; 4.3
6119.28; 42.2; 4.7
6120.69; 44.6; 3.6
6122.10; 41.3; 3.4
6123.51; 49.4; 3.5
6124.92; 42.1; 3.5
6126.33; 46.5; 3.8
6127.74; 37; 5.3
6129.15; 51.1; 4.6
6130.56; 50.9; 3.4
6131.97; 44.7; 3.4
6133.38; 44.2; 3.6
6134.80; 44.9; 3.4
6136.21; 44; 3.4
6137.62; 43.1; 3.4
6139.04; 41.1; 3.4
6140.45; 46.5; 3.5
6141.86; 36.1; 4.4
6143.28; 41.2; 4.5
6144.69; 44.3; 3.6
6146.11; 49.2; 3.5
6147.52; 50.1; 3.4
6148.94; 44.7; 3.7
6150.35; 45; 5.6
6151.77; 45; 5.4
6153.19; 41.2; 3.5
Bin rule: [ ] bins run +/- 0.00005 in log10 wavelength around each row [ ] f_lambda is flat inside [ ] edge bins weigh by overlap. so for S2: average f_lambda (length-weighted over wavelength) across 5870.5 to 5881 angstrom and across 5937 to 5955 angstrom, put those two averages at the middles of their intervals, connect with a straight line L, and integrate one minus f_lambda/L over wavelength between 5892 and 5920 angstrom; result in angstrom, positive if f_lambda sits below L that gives 1.9 angstrom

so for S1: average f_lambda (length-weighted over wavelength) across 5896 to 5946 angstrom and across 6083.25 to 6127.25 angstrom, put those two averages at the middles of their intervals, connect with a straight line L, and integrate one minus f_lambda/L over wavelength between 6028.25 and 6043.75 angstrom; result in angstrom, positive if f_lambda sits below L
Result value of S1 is -0.6 angstrom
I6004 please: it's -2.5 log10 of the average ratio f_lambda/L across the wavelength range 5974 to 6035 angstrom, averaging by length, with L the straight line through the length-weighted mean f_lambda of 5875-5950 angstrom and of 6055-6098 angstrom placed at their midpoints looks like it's 0.018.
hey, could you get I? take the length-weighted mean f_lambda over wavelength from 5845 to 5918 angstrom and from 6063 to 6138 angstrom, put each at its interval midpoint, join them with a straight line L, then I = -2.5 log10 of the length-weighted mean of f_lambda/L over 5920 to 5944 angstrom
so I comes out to 0.01 mag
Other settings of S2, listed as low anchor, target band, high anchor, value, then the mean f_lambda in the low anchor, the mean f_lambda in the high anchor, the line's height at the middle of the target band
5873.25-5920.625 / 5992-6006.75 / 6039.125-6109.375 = 0.28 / 43.2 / 47.2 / 45.5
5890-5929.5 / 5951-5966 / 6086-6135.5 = -0.37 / 42.8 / 46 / 43.6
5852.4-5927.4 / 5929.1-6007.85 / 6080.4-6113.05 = 1.03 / 44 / 47.3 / 45.3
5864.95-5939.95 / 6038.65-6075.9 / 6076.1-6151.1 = -1.26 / 44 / 46.1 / 45.5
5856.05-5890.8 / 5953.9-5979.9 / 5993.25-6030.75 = 0.02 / 45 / 44.7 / 44.8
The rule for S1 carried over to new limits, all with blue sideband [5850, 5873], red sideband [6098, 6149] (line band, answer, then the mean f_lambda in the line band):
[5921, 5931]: 0.28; 44.4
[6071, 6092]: -1.58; 49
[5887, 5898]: 2.82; 34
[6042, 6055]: -0.50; 47.3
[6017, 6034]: -0.44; 46.7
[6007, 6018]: 0.67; 42.8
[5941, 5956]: 0.37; 44.5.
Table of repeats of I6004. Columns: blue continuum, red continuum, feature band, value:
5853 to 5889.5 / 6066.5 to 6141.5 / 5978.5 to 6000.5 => 0.01 mag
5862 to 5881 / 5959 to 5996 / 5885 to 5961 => 0.06 mag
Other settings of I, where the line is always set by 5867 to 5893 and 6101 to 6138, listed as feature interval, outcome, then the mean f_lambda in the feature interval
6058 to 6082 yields -0.06 mag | 47.9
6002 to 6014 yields 0.04 mag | 43.3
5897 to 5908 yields -0.04 mag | 45.5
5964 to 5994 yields -0.01 mag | 45.1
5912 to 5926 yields -0.02 mag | 44.9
